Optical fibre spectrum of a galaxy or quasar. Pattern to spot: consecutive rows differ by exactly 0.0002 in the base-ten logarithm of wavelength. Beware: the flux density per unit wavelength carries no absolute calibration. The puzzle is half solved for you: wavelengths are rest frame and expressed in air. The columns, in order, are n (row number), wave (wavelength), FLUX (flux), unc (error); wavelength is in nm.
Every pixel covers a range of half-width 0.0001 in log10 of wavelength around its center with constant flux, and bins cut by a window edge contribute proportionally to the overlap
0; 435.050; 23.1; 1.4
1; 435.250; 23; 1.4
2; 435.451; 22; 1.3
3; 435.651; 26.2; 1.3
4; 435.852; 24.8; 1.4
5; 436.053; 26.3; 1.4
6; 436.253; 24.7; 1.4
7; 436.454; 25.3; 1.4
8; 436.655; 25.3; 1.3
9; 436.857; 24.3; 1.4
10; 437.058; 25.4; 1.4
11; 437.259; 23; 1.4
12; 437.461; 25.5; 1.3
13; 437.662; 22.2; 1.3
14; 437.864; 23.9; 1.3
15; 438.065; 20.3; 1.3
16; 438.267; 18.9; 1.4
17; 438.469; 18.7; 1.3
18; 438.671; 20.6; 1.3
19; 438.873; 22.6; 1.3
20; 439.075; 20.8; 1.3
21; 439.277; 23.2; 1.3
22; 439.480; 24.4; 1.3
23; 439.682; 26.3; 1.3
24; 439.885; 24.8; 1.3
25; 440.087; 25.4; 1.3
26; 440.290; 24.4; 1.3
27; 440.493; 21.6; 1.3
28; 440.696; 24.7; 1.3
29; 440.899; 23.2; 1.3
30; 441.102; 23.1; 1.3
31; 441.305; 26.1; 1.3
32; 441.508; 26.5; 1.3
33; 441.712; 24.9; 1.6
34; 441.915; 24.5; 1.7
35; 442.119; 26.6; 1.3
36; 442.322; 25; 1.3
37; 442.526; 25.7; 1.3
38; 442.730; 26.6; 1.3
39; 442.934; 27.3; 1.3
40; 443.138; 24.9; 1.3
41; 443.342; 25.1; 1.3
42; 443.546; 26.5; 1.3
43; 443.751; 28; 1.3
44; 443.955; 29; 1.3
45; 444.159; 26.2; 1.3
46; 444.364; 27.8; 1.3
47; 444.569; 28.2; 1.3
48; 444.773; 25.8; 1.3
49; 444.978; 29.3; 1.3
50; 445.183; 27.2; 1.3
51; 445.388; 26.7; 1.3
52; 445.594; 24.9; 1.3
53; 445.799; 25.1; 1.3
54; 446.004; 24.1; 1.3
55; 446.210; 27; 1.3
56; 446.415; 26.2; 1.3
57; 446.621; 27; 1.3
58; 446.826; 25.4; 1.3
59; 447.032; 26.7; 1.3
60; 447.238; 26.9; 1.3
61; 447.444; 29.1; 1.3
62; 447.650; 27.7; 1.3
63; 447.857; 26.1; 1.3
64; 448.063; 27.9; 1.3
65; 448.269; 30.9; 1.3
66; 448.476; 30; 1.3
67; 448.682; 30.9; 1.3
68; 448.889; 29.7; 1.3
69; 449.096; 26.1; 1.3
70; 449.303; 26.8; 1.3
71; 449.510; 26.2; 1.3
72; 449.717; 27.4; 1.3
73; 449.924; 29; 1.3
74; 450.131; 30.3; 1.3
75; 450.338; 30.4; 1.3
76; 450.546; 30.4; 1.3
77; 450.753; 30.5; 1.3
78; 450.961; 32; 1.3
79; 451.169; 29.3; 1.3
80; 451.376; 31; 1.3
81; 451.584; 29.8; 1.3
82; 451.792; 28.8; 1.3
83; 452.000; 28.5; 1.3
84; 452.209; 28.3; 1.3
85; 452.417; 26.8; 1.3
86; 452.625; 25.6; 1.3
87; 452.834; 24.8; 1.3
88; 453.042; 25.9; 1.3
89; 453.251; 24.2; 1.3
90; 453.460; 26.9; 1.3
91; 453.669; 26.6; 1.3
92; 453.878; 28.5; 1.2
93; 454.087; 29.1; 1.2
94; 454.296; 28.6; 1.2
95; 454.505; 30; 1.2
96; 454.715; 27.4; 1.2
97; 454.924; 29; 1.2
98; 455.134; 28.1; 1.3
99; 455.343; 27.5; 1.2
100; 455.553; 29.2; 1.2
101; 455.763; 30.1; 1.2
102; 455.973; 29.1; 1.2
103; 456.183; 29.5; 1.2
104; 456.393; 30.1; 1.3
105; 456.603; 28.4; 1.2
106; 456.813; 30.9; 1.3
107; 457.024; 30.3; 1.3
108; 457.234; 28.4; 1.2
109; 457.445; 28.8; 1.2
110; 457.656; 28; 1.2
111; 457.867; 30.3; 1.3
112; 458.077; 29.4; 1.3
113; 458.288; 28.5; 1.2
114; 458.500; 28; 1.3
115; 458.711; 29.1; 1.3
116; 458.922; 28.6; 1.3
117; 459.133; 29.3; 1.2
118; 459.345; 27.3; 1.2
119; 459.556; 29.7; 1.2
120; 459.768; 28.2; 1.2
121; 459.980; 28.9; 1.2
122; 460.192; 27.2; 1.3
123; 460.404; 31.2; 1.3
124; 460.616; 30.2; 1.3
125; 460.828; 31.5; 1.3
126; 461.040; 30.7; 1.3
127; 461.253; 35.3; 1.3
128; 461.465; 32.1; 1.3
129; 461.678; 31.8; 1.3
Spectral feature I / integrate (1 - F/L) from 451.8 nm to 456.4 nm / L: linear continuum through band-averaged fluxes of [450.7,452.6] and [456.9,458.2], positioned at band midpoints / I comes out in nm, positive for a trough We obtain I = 0.21 nm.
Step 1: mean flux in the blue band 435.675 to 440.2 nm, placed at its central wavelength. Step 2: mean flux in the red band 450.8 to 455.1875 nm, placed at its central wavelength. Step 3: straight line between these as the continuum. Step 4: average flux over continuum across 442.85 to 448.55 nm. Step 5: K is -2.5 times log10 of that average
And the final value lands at -0.05 mag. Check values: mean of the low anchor 23.5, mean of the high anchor 28.1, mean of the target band 27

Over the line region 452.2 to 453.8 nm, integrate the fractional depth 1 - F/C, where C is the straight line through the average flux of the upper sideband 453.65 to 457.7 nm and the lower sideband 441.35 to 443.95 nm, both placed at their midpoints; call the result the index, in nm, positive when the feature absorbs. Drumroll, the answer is 0.13 nm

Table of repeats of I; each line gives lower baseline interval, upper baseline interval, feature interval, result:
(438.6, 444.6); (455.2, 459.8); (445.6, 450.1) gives -0.13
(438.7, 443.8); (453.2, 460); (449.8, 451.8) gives -0.22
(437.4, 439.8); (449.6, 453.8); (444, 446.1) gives -0.12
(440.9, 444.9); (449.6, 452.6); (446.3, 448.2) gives 0.05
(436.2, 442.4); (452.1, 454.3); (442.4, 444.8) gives -0.20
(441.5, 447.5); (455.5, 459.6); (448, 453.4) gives -0.15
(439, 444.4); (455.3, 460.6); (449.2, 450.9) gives -0.11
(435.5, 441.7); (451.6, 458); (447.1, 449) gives -0.17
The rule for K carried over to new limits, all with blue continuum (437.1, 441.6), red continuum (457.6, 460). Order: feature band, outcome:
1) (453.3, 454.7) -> -0.02 mag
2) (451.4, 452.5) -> -0.07 mag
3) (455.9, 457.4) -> -0.05 mag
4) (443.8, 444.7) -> -0.13 mag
